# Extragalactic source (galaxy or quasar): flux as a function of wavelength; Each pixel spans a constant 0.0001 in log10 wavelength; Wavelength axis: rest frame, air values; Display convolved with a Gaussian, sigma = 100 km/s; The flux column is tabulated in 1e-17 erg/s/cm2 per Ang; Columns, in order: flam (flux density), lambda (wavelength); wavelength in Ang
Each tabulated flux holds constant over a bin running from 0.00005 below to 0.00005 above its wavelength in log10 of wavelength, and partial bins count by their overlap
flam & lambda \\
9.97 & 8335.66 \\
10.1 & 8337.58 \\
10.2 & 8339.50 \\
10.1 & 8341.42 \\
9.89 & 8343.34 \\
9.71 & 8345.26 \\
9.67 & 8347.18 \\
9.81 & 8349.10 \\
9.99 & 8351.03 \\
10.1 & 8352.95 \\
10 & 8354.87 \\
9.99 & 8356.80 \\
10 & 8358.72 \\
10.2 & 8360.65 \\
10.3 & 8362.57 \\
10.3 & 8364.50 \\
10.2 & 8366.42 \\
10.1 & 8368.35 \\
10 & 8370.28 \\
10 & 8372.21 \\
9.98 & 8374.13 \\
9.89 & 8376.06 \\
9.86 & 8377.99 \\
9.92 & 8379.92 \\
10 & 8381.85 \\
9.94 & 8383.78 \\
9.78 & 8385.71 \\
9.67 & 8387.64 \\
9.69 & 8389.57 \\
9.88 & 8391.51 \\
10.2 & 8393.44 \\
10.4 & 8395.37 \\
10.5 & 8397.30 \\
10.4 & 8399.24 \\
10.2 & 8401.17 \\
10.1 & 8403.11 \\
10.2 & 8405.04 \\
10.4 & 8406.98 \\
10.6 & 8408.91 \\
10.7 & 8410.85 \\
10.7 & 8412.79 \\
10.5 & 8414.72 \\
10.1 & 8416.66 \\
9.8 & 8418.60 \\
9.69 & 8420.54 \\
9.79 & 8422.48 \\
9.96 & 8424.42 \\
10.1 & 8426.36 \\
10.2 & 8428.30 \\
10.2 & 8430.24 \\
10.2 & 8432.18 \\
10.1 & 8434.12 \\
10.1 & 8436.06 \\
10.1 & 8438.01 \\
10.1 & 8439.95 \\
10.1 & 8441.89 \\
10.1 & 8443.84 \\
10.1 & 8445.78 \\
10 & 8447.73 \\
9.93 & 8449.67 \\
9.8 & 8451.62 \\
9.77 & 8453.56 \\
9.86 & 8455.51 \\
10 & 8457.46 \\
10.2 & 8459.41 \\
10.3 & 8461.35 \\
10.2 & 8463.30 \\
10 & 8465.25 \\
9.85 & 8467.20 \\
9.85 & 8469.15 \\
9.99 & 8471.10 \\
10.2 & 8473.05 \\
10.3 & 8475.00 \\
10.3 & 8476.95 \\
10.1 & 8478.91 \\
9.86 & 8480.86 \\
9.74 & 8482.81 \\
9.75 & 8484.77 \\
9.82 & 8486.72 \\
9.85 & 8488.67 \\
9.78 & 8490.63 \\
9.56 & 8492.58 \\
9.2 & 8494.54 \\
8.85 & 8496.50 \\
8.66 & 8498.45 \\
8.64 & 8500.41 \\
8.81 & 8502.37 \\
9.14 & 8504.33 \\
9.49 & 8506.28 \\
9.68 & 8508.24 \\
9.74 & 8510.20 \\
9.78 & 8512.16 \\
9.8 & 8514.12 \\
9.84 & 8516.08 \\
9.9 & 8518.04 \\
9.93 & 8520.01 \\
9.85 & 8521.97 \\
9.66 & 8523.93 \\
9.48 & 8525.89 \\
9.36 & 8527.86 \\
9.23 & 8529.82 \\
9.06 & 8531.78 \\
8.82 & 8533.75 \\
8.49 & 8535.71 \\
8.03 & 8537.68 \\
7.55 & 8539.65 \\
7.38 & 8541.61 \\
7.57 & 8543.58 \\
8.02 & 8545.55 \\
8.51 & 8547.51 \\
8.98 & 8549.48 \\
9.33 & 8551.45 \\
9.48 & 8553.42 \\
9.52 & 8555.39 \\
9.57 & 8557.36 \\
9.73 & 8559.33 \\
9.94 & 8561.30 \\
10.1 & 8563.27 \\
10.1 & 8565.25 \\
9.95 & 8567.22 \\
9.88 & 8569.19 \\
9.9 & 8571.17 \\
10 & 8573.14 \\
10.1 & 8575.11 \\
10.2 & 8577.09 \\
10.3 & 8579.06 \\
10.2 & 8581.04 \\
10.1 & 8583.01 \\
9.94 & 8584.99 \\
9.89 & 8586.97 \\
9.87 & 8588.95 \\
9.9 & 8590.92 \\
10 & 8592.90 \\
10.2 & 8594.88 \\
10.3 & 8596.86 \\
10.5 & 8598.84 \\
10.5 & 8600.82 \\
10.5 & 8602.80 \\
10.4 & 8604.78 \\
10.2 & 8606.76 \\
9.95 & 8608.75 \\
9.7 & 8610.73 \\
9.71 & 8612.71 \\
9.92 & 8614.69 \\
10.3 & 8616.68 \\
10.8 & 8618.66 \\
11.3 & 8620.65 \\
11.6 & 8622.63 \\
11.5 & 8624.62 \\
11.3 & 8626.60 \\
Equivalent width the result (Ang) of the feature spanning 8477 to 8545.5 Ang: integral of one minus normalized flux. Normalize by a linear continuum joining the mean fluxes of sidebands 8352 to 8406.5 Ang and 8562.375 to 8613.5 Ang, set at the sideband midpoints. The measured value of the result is 5.7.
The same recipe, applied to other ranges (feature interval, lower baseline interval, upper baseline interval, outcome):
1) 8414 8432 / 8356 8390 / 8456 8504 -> -0.30 Ang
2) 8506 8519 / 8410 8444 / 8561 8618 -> 0.46 Ang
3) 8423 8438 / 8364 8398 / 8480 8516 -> -0.51 Ang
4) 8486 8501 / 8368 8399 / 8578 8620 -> 1.16 Ang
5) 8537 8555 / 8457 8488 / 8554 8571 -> 2.76 Ang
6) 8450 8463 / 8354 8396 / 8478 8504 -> -0.54 Ang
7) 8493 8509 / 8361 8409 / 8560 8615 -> 1.62 Ang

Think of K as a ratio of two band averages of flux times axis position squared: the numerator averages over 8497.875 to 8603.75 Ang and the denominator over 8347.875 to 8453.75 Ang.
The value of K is 0.98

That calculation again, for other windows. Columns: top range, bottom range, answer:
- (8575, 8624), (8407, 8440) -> 1.05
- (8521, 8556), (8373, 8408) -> 0.90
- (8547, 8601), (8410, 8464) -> 1.01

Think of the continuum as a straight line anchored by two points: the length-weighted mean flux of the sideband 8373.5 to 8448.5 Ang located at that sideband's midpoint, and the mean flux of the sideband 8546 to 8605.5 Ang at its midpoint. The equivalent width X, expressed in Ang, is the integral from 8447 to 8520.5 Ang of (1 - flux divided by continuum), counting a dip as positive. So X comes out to 2.02 Ang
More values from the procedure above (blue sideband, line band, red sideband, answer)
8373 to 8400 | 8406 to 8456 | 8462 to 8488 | -0.6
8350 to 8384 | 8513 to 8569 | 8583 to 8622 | 5.4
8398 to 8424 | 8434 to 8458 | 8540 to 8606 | 0.3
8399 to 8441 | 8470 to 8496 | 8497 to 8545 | -1.0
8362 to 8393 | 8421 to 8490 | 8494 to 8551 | -4.1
